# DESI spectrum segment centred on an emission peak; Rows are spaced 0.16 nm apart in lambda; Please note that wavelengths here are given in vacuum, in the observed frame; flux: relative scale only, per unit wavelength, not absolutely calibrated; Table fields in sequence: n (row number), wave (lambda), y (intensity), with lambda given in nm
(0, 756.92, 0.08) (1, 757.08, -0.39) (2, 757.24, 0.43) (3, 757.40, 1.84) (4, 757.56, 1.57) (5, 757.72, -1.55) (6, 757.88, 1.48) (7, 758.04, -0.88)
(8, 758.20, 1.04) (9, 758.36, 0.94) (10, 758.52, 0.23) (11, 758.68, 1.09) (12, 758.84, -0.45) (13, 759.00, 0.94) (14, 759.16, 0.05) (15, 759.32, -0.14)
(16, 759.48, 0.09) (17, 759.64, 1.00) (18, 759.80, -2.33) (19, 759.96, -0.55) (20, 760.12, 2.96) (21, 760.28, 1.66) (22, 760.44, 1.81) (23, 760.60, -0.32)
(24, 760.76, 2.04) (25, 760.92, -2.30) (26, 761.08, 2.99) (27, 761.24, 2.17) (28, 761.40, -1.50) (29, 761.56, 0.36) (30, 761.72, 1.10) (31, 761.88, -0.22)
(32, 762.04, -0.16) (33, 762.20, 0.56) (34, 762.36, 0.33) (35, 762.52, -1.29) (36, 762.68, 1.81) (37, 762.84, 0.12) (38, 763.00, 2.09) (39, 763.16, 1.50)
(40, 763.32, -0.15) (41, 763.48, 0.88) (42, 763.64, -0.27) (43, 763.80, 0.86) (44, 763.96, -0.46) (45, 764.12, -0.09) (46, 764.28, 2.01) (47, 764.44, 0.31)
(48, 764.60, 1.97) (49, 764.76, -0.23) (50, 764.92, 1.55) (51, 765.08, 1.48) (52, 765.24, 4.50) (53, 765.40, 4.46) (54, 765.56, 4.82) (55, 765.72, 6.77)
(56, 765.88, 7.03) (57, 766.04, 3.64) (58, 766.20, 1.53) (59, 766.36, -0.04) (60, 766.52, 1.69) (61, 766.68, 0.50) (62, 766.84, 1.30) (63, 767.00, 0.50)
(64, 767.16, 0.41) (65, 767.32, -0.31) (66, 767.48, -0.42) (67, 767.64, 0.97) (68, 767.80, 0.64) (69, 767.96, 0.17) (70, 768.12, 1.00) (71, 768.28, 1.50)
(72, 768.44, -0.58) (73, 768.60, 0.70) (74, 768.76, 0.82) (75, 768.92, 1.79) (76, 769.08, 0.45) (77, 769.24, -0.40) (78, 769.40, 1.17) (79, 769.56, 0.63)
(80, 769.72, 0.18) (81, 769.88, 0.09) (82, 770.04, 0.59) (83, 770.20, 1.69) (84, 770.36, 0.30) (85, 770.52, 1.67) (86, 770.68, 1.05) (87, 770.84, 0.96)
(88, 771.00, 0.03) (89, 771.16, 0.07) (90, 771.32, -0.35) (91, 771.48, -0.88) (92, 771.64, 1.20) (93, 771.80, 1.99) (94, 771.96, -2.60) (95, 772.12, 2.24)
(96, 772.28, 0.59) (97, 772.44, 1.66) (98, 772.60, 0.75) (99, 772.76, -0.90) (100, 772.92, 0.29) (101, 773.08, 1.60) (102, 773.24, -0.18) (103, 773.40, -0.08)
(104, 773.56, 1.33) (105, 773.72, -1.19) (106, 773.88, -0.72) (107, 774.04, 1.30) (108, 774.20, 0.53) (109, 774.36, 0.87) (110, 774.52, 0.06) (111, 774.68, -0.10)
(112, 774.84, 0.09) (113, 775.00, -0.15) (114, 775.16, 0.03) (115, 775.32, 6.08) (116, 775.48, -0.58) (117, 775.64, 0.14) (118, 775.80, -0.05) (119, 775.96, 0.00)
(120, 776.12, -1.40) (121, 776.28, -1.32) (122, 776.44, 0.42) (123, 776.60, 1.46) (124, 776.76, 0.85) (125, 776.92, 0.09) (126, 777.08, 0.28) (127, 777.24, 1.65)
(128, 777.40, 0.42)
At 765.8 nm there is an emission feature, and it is [O II]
